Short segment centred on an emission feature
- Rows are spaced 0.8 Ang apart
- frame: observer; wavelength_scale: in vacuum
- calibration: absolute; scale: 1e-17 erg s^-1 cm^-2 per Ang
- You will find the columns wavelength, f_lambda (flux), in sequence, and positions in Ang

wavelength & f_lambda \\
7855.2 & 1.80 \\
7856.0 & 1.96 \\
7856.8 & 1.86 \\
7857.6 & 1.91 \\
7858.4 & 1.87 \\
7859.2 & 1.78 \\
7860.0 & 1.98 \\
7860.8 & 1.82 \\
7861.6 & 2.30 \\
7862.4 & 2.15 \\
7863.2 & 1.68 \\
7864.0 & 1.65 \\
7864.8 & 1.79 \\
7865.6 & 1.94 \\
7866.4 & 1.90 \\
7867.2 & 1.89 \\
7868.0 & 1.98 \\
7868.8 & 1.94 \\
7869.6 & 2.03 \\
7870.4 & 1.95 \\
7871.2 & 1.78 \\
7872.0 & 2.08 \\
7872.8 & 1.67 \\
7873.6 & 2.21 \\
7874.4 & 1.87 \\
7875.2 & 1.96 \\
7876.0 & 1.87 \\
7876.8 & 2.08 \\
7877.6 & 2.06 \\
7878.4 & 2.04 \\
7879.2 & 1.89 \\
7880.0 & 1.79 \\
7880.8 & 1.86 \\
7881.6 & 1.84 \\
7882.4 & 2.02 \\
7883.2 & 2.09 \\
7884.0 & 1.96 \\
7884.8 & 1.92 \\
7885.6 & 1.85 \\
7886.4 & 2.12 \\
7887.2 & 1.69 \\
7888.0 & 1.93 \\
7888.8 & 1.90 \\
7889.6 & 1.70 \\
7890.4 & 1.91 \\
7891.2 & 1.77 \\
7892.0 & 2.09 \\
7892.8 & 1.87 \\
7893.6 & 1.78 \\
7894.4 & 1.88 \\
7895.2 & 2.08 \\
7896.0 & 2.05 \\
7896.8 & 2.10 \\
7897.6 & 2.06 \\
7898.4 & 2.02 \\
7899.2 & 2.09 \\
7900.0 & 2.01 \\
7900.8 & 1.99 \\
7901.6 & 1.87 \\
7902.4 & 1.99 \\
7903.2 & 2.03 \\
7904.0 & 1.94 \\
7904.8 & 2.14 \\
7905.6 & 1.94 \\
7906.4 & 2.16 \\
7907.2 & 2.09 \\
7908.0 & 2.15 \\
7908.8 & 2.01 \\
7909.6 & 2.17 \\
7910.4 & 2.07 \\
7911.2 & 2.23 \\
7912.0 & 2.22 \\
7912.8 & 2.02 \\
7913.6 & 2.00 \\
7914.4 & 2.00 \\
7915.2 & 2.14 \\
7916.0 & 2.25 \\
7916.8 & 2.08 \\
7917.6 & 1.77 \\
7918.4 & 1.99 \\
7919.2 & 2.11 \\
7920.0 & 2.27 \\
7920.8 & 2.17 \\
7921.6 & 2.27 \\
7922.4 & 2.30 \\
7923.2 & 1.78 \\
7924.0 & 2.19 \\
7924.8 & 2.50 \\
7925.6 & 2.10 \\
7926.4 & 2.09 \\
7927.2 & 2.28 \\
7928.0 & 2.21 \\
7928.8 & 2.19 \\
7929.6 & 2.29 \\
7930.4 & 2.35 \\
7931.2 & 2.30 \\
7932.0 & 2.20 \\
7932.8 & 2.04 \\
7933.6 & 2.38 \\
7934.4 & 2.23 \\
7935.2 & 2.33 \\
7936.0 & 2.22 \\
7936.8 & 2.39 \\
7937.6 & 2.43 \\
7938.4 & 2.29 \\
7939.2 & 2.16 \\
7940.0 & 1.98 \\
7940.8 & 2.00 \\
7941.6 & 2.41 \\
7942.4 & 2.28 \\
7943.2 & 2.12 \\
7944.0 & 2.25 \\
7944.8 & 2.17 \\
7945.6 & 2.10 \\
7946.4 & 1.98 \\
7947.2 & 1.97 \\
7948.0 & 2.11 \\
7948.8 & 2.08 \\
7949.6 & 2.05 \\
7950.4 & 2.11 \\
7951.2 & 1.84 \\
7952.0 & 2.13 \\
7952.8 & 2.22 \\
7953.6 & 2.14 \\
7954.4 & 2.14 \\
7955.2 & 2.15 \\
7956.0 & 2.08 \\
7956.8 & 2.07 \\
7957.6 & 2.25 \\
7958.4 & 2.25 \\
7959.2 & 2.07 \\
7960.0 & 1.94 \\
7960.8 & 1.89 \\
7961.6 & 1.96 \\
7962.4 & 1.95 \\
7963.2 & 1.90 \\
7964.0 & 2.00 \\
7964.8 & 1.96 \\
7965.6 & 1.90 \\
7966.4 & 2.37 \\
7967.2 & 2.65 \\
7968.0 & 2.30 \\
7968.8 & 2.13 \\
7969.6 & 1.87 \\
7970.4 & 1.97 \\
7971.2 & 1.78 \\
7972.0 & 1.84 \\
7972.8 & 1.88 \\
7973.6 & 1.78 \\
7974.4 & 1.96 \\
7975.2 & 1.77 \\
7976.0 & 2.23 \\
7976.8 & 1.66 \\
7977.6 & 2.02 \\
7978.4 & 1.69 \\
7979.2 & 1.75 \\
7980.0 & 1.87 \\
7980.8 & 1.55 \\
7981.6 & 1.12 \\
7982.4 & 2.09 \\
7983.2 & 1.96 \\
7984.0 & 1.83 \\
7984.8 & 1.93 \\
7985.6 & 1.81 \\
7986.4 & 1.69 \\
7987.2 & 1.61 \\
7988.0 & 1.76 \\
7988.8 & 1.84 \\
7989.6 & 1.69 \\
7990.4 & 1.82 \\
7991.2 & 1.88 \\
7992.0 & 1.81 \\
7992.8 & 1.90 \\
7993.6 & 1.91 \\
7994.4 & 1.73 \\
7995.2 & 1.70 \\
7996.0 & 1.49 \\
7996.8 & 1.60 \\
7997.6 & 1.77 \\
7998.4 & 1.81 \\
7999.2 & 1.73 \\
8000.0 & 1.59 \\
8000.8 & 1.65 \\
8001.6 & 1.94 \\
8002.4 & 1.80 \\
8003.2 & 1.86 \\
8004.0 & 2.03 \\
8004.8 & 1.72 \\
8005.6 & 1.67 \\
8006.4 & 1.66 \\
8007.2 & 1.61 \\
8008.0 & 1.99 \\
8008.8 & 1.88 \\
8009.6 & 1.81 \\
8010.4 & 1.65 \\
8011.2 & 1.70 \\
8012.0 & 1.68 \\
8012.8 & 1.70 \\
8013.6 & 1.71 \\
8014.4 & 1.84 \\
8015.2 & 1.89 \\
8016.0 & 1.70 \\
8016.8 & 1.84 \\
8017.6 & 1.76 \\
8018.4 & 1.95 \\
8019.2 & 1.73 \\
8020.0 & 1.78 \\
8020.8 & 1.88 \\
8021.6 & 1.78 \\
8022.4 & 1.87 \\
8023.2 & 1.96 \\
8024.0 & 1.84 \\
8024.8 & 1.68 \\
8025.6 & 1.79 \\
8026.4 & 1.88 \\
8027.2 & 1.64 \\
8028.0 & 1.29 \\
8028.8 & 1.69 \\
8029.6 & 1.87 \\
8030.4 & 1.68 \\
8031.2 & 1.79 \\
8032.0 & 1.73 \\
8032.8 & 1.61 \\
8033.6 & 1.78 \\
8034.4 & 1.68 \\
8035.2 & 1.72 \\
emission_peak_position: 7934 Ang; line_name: Mg II 2798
